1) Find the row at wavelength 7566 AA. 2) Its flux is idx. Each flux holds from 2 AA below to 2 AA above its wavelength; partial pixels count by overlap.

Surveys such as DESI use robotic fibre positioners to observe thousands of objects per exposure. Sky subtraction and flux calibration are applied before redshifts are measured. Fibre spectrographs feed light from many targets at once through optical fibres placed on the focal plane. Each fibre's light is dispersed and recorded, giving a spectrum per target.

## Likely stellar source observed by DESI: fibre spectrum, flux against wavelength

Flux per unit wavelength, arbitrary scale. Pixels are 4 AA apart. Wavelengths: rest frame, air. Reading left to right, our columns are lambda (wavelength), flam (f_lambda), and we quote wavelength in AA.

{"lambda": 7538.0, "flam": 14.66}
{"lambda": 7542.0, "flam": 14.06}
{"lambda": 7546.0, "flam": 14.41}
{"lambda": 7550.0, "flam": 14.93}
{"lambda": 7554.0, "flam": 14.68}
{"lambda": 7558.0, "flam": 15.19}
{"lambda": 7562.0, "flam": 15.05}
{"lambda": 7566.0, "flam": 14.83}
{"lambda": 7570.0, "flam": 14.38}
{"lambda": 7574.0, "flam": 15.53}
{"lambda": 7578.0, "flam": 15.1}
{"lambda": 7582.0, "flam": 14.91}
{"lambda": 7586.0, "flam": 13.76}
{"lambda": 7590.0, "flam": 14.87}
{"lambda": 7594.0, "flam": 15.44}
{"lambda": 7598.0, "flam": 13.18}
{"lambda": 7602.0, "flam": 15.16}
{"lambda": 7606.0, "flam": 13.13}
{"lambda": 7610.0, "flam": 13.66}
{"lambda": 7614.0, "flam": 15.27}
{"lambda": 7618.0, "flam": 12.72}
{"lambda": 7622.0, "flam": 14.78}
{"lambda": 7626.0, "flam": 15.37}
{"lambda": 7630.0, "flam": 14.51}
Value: 14.83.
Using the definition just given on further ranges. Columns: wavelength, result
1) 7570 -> 14.38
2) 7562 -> 15.05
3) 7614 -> 15.27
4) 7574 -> 15.53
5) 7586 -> 13.76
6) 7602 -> 15.16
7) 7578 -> 15.1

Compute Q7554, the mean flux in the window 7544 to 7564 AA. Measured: 14.9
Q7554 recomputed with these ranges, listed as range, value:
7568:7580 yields 15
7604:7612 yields 13.4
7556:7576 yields 15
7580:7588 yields 14.3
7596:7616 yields 14.1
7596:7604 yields 14.2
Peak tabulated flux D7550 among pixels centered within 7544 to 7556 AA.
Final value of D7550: 14.93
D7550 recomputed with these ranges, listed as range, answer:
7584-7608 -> 15.44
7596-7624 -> 15.27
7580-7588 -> 14.91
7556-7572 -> 15.19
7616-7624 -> 14.78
